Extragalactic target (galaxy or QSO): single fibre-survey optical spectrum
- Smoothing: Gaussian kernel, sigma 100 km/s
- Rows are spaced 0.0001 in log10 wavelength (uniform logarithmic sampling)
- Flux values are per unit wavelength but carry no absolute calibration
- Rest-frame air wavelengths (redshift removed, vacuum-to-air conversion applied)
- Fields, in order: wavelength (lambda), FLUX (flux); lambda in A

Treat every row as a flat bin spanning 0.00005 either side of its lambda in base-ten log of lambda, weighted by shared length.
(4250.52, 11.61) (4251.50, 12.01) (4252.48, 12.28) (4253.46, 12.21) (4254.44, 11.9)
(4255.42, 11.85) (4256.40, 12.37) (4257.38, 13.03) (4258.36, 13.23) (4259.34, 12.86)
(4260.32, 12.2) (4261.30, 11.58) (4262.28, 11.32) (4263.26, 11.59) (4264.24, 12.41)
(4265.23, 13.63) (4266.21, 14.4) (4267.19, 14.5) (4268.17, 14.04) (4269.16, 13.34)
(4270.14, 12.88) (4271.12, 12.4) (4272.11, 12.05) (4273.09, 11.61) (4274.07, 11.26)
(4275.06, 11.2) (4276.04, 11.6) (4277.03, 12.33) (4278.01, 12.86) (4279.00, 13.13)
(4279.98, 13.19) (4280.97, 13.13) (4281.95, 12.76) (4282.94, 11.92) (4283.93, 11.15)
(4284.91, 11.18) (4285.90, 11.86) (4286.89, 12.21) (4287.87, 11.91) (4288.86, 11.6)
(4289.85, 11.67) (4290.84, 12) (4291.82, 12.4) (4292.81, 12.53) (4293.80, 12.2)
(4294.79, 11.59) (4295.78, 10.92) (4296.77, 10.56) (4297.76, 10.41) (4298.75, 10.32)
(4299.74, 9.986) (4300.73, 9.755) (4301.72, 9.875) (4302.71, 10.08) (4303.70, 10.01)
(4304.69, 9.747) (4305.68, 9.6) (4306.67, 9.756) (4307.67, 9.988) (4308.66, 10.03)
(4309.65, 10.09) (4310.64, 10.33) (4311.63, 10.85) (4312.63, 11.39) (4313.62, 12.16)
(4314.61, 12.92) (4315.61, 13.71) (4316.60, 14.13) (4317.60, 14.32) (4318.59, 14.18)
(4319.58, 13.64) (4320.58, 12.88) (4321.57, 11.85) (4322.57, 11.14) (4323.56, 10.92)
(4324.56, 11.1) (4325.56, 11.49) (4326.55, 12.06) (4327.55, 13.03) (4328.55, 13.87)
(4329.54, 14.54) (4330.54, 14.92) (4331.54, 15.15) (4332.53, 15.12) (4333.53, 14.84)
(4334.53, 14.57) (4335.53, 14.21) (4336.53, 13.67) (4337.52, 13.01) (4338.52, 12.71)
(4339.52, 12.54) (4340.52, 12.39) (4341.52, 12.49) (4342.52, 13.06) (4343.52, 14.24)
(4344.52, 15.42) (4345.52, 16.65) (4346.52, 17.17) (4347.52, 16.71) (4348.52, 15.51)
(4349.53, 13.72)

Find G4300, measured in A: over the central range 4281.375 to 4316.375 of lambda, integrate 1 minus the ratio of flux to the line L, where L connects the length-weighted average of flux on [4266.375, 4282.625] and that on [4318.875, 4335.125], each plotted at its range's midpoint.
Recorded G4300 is 4.8 A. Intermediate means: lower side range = 12.7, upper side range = 13.2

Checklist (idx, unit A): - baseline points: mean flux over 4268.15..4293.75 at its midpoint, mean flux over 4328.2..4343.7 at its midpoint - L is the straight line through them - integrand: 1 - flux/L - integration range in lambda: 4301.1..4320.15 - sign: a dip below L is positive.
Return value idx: 2.5 A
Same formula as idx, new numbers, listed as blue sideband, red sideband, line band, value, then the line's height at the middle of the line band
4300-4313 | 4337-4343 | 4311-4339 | -3.9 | 11.5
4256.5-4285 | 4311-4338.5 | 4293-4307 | 2.7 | 12.9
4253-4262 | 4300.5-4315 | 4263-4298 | -2.4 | 11.5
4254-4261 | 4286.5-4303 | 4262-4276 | -0.6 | 12.1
